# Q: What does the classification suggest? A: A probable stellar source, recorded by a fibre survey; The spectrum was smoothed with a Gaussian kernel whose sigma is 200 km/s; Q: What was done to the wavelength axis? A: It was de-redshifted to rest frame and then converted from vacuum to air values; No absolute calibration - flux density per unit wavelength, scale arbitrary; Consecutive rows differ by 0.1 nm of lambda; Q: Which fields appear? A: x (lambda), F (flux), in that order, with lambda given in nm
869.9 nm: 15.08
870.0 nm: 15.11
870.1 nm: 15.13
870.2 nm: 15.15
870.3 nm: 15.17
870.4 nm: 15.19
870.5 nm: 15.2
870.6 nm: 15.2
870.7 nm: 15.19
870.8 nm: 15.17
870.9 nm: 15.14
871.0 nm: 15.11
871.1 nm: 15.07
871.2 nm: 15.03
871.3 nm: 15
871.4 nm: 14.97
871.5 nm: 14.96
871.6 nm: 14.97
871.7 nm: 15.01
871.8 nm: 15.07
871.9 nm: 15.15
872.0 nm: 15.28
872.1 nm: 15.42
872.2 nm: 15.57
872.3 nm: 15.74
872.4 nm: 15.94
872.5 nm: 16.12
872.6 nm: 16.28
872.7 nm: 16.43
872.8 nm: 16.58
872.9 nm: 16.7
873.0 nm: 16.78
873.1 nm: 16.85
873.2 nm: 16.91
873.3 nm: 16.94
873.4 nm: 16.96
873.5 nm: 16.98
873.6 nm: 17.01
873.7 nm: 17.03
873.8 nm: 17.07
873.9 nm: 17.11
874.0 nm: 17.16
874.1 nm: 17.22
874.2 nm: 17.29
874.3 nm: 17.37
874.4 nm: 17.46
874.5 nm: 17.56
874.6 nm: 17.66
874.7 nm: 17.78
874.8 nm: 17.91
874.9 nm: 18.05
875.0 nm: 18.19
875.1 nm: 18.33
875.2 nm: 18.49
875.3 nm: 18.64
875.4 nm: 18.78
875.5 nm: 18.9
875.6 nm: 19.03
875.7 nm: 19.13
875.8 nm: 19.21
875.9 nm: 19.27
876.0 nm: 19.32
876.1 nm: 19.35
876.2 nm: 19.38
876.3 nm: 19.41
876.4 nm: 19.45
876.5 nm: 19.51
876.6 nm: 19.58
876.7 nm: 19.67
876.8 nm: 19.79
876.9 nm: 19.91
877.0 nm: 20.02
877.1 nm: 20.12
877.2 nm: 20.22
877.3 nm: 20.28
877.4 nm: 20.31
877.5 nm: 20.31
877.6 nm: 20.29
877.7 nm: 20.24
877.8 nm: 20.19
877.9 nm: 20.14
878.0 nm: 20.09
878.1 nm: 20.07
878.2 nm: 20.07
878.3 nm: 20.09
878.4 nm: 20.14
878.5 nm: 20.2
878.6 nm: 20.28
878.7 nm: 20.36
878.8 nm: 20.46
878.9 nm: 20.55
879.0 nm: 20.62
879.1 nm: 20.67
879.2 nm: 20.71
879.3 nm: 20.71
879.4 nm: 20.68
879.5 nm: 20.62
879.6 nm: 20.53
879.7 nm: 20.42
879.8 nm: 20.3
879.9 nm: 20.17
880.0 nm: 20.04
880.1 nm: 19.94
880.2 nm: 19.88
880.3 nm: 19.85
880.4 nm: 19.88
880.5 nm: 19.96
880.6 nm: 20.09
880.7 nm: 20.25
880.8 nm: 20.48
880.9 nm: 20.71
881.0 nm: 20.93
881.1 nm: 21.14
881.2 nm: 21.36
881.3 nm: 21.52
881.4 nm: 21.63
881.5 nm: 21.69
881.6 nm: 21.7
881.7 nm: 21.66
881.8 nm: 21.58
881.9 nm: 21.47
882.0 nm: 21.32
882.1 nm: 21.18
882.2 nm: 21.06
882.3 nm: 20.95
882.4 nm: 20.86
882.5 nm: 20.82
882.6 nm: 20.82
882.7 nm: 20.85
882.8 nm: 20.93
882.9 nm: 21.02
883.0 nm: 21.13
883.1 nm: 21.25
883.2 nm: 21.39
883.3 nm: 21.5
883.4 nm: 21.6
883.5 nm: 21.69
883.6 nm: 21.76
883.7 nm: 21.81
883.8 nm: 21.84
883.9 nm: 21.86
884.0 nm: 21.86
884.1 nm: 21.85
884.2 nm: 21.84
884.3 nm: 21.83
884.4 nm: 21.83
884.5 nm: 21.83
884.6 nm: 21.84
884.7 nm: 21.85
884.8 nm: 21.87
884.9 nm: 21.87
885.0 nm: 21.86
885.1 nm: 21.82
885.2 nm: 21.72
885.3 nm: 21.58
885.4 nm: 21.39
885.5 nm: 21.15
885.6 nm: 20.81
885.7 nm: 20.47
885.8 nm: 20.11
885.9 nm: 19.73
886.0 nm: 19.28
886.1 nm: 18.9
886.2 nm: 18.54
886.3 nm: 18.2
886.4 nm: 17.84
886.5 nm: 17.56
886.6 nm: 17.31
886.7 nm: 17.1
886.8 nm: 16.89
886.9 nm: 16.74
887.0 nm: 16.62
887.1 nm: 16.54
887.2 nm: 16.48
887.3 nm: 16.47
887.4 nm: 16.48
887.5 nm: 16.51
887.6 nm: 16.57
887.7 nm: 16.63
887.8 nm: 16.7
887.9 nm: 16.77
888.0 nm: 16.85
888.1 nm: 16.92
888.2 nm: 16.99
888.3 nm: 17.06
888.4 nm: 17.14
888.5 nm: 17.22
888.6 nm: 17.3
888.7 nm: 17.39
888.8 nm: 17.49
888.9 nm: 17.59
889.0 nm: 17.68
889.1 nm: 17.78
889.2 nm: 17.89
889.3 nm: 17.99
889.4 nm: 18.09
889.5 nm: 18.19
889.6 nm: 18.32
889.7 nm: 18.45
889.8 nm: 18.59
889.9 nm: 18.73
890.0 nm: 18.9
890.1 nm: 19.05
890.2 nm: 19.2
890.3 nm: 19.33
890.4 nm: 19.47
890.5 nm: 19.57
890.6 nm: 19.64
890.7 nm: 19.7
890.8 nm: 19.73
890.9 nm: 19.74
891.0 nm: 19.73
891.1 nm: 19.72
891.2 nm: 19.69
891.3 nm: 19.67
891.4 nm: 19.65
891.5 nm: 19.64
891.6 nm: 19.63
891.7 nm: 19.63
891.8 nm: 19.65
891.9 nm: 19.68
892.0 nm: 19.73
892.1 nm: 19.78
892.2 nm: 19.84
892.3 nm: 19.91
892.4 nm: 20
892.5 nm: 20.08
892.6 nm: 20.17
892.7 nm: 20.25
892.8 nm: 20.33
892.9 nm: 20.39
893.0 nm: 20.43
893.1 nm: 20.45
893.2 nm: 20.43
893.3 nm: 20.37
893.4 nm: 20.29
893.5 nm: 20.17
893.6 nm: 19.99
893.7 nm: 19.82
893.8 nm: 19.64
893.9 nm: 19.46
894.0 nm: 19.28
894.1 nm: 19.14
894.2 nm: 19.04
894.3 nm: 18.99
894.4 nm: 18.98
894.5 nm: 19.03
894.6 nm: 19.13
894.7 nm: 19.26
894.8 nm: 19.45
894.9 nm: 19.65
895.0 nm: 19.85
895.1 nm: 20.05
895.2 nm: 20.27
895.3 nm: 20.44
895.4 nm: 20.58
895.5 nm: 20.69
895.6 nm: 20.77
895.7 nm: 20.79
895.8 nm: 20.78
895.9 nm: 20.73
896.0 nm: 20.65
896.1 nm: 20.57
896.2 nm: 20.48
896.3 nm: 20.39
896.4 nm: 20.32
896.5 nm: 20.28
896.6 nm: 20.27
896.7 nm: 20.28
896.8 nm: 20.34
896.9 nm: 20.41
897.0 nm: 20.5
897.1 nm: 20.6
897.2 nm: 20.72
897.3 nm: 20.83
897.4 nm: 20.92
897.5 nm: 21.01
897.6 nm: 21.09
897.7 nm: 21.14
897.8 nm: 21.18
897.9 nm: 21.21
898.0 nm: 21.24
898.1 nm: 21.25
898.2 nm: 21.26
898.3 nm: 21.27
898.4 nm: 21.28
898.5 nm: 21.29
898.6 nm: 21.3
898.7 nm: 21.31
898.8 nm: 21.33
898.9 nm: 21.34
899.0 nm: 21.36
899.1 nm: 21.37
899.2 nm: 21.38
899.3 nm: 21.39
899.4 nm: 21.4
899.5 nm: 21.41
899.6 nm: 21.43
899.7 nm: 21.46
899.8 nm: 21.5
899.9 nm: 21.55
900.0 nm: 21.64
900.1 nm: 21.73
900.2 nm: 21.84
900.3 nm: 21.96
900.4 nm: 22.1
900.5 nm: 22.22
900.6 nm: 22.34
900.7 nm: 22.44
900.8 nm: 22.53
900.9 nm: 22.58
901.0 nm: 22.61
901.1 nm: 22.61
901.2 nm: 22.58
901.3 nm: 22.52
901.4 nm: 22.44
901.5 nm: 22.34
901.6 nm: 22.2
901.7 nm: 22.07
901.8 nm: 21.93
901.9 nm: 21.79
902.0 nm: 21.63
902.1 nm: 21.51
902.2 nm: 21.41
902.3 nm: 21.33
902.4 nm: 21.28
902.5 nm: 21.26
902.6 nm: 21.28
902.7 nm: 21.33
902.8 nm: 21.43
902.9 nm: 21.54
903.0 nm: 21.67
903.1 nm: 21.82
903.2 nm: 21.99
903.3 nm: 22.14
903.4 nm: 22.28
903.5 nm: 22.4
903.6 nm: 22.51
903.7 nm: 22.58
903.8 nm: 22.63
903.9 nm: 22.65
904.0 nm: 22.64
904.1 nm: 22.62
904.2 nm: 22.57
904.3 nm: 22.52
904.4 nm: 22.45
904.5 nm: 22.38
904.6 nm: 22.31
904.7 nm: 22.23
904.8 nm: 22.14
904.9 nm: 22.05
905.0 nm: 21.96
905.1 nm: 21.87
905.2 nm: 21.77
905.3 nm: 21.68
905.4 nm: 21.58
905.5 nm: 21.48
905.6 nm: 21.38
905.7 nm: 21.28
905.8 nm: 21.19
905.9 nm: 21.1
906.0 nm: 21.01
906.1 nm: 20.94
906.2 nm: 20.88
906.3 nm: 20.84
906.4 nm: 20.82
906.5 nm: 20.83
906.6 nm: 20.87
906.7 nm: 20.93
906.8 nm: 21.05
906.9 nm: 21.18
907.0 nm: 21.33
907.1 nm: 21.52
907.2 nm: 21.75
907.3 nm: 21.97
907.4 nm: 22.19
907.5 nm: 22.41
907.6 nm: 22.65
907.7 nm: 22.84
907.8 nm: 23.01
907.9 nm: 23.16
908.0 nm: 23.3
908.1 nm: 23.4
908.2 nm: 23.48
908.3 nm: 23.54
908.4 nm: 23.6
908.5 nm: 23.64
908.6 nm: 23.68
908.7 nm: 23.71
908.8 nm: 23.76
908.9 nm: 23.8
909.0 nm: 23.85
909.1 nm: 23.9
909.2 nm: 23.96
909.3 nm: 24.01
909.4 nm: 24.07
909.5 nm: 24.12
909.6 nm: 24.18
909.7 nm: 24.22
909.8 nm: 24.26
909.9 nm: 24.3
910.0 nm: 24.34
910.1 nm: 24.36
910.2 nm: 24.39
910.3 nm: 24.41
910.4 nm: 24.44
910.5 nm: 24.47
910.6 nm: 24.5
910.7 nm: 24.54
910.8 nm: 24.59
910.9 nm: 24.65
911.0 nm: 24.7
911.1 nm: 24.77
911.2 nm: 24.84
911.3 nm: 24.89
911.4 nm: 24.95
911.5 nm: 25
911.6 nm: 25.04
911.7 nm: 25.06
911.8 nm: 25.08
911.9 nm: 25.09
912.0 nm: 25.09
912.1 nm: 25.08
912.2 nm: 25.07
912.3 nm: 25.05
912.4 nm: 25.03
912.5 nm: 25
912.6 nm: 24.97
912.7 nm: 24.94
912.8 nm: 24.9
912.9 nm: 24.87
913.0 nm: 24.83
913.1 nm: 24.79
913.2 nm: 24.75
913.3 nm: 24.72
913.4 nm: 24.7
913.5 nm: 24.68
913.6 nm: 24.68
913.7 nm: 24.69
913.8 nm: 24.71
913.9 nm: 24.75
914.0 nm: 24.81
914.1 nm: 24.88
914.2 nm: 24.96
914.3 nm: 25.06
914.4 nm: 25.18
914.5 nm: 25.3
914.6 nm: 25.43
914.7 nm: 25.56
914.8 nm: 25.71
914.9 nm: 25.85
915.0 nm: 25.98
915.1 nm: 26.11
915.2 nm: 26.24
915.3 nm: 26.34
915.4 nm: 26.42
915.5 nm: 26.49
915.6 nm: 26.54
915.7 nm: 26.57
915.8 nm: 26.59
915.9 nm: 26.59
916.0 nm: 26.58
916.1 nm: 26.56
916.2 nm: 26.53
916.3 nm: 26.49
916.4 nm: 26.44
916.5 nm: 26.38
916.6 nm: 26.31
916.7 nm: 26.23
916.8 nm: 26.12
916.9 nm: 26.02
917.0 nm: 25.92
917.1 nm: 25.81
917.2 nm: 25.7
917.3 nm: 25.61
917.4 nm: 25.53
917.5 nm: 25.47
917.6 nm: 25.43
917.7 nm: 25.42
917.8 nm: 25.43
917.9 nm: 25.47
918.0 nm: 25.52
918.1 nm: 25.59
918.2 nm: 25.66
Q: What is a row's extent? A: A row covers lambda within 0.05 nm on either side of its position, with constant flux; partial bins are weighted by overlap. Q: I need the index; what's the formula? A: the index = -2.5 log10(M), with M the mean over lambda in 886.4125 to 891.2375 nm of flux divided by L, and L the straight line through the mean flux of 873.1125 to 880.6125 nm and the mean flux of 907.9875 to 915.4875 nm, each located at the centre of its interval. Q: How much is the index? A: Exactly 0.18 mag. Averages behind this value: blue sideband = 19.2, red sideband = 24.7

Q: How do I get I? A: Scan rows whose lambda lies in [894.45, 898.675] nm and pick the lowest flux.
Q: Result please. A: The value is 19.03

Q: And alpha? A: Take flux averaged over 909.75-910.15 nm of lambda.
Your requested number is 24.3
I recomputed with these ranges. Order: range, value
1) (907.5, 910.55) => 22.41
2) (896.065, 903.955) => 20.27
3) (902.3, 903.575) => 21.26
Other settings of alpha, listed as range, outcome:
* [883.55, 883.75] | 21.8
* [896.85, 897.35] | 20.6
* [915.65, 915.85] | 26.6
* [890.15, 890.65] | 19.4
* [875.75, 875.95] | 19.2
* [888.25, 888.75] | 17.2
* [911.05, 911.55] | 24.9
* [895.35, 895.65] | 20.7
